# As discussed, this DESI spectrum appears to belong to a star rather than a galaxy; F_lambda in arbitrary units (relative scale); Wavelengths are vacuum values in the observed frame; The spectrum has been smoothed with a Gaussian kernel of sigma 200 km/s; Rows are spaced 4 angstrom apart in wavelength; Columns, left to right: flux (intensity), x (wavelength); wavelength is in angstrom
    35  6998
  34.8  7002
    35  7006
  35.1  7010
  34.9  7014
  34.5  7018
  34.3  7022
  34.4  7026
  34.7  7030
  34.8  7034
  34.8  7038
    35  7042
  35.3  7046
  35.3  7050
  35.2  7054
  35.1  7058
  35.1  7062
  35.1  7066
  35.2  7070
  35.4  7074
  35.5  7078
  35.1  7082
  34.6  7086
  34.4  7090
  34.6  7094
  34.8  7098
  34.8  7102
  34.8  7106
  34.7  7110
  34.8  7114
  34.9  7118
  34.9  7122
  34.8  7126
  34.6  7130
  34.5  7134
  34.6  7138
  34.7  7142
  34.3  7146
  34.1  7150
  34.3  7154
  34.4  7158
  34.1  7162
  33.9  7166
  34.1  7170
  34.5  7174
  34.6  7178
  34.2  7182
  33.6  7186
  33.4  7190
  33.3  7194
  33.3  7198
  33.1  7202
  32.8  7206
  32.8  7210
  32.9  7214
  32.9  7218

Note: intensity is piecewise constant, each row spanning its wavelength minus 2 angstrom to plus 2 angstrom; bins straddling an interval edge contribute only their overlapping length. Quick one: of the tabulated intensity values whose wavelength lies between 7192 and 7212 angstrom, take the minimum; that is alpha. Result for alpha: 32.8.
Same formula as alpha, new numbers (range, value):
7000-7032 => 34.3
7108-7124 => 34.7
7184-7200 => 33.3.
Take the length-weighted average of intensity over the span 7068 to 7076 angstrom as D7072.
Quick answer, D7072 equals 35.3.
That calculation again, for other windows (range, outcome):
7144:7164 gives 34.2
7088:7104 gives 34.6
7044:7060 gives 35.2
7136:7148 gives 34.5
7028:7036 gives 34.8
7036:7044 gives 34.9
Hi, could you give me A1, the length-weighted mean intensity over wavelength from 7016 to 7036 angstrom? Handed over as 34.5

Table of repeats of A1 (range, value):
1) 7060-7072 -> 35.1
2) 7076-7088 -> 35.1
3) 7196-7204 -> 33.2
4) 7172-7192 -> 34.1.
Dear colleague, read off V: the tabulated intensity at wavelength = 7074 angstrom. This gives 35.4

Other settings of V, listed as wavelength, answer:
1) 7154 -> 34.3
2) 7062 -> 35.1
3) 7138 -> 34.6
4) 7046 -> 35.3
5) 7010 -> 35.1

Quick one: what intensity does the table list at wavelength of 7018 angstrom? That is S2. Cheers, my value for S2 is 34.5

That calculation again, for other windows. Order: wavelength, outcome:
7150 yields 34.1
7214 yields 32.9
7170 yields 34.1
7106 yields 34.8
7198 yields 33.3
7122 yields 34.9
